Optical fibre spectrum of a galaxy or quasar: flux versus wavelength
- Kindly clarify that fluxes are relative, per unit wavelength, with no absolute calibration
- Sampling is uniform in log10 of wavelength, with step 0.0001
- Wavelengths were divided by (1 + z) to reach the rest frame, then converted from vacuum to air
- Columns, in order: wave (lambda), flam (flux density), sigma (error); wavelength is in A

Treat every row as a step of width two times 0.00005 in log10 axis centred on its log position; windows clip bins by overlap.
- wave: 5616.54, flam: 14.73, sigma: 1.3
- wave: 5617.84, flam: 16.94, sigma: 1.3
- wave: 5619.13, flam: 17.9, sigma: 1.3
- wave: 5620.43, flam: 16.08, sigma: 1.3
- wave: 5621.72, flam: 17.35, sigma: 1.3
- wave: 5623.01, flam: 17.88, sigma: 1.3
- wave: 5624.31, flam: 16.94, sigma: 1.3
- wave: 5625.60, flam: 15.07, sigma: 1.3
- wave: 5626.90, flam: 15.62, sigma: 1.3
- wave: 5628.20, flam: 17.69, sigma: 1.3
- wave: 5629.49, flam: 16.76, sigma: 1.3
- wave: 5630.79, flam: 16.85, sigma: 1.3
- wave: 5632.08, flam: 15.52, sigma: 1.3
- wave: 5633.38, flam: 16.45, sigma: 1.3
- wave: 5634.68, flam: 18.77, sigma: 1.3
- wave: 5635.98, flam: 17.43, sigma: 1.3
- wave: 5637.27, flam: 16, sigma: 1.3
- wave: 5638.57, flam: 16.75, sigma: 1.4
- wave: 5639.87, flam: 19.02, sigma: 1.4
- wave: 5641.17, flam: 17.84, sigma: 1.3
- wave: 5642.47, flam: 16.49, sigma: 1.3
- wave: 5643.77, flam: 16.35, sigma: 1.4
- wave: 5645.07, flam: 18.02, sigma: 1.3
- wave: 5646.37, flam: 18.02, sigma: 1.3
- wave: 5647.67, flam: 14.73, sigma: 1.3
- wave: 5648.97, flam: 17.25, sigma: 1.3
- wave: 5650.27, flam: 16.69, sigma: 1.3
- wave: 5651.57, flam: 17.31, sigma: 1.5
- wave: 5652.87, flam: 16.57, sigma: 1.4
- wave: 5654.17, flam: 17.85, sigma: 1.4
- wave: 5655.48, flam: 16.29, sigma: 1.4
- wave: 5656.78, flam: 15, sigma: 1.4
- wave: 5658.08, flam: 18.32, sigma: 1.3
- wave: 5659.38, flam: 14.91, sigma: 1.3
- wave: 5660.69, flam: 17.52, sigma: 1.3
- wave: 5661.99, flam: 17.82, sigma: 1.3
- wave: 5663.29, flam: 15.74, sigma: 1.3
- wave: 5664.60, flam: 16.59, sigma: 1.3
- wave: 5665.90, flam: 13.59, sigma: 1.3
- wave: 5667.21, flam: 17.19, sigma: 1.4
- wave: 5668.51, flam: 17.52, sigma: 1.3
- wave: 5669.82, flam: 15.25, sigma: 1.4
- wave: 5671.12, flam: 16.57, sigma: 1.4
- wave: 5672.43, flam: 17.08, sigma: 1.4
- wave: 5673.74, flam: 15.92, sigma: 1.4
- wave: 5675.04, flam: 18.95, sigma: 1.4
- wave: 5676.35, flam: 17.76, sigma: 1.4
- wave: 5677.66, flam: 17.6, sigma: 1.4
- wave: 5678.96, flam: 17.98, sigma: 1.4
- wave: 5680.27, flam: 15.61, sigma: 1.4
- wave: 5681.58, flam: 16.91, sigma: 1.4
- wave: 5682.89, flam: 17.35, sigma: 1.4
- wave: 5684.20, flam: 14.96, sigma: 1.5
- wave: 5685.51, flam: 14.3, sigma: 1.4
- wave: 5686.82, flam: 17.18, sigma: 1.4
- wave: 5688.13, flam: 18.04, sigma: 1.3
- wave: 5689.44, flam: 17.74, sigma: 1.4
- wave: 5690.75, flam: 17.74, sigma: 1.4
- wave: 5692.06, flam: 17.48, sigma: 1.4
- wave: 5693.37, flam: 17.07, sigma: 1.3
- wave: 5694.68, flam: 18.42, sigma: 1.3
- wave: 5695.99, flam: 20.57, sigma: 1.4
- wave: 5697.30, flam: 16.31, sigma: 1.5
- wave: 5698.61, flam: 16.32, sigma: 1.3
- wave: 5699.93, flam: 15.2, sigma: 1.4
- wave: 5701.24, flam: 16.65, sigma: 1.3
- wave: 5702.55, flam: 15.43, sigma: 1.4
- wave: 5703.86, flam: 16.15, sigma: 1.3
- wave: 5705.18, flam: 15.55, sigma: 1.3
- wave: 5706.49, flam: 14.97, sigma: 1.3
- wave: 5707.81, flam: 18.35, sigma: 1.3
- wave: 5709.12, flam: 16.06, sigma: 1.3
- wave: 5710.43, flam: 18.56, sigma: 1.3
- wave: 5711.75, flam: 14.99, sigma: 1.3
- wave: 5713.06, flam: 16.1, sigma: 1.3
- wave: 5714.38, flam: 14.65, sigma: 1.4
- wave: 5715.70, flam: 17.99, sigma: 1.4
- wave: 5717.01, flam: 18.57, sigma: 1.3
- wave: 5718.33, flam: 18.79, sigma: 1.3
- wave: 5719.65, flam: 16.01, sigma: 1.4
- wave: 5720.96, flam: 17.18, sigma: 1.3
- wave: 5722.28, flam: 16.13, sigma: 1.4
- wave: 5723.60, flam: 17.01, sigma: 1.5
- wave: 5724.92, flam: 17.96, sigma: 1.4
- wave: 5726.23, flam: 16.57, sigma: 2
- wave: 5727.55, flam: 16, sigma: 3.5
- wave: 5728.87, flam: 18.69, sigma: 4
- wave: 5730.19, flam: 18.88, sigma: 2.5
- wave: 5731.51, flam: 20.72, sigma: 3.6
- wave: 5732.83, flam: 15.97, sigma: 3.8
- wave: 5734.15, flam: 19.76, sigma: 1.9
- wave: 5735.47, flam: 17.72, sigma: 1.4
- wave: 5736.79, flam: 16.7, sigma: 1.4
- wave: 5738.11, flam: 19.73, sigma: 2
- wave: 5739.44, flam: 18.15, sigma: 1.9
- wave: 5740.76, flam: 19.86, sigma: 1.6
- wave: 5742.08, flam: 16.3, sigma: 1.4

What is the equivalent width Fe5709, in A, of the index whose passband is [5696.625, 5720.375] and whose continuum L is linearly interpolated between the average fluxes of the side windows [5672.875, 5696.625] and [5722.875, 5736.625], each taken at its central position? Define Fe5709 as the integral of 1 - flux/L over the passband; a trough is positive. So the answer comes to 1.51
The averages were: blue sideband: 17.3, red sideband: 17.9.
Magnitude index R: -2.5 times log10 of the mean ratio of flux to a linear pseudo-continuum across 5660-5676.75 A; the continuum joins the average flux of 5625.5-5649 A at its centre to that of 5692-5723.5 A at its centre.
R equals 0.01 mag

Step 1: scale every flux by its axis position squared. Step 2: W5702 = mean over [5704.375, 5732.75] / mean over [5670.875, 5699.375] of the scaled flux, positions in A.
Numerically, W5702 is 1.0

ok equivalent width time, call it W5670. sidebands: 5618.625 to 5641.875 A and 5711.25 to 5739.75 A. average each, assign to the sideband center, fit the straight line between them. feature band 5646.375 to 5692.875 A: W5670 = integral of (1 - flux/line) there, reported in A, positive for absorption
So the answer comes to 1.2 A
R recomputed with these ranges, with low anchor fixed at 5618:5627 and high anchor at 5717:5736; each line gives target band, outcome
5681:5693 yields 0.03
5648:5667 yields 0.04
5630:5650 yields -0.01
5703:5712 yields 0.07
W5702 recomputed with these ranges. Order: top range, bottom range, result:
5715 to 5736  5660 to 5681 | 1.08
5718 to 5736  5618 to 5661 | 1.08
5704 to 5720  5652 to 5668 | 1.03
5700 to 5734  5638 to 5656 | 1.02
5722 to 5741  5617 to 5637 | 1.11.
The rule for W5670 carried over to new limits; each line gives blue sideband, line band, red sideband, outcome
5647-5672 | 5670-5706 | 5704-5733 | -0.3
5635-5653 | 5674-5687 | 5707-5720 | 0.2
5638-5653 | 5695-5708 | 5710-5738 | 0.6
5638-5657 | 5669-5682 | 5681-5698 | 0.1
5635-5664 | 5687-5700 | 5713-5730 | -0.4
